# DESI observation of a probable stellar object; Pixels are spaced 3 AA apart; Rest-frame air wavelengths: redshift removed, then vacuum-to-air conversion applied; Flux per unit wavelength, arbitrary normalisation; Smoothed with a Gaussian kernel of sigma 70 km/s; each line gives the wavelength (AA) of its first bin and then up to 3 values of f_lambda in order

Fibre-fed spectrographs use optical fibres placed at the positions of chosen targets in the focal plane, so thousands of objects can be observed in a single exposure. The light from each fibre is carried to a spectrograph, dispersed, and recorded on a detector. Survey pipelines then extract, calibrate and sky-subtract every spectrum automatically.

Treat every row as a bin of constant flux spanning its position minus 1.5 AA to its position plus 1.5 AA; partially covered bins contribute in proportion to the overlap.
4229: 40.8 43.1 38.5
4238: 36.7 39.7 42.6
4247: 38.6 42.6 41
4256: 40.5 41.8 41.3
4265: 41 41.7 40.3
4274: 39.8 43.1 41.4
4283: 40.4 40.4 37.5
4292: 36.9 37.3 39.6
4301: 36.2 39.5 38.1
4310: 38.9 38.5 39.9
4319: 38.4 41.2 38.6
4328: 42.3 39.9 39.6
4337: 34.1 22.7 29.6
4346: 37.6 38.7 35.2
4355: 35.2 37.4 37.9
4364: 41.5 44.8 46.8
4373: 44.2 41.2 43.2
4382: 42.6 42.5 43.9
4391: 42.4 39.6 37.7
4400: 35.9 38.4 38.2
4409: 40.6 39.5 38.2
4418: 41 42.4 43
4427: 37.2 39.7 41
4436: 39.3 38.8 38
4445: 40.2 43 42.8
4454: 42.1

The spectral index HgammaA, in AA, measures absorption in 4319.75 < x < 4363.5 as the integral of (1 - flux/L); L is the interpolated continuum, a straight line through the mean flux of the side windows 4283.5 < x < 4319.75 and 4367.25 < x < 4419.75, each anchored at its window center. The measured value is 3.3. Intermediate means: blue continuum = 38.5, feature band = 36.6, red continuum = 41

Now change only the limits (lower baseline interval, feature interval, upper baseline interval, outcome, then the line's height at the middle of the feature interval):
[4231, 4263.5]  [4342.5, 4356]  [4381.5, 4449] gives 1.5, 40.3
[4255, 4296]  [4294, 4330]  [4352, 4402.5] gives 1.2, 40.5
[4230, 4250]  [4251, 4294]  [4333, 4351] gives -2.8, 38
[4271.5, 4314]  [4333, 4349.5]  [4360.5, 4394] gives 3.2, 41.3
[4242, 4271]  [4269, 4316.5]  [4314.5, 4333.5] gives 1.5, 40.6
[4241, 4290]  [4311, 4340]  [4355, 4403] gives 1.9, 41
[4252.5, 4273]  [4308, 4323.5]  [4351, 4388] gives 0.7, 41.1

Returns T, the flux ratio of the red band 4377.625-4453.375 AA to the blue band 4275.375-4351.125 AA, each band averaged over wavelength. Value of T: 1.06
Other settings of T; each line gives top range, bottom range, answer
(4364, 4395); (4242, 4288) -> 1.05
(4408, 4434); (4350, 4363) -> 1.10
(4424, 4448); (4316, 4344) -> 1.08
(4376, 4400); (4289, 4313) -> 1.09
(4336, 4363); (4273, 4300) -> 0.87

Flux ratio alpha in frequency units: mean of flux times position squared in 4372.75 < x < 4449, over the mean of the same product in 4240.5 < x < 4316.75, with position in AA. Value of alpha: 1.1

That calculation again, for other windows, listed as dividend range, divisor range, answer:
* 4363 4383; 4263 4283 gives 1.11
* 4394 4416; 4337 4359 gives 1.17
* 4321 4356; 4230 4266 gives 0.93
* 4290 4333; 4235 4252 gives 1.01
